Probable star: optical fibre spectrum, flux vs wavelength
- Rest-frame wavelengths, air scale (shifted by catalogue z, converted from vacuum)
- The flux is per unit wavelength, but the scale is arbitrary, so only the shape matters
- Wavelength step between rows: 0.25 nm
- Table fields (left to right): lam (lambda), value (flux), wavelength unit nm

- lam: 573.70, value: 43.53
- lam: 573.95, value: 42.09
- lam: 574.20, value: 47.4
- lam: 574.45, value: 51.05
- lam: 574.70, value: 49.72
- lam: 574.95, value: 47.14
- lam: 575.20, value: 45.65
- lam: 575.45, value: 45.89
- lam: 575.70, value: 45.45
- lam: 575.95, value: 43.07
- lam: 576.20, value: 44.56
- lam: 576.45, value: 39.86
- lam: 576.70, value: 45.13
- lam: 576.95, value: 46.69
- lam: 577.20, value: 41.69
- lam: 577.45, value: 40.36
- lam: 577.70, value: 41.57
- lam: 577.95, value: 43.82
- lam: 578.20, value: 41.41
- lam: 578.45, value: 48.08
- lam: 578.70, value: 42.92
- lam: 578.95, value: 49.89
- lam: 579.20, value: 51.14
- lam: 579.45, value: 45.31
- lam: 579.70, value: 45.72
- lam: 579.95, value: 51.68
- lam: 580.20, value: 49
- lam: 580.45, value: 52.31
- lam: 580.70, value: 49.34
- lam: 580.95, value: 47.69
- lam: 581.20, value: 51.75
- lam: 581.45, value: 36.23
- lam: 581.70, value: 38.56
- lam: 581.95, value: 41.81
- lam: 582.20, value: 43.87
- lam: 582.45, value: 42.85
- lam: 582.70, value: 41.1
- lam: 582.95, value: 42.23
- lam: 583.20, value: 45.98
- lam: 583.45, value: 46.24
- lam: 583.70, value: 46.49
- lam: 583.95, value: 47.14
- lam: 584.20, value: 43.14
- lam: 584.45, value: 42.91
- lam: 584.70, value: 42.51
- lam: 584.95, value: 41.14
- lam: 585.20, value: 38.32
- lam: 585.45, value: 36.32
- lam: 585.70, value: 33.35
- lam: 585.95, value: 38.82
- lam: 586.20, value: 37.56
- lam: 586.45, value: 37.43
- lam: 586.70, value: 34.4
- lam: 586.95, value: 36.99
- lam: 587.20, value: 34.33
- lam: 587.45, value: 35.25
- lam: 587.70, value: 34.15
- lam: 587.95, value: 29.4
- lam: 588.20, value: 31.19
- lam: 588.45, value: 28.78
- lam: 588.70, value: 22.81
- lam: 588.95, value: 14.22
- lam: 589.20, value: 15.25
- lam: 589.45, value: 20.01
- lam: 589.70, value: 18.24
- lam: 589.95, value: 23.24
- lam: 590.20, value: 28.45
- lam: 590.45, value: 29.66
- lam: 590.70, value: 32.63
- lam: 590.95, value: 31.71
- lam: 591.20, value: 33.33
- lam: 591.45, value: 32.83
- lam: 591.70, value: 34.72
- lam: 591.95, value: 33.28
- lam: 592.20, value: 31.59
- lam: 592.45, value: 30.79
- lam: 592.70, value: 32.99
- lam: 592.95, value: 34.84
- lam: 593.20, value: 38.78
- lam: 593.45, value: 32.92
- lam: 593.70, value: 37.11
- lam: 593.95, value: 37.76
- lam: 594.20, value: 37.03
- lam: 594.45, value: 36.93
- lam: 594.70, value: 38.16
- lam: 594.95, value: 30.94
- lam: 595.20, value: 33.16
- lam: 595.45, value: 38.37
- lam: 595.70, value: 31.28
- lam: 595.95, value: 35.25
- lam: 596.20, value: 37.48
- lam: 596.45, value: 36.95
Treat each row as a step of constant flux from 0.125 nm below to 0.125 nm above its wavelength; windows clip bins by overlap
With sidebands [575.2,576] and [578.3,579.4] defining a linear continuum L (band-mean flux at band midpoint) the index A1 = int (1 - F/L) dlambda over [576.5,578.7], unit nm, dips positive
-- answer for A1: 0.15 nm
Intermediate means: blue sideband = 45.1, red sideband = 47.7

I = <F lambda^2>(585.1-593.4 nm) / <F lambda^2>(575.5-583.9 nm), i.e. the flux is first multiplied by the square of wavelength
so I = 0.71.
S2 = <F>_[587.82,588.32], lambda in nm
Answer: 30.3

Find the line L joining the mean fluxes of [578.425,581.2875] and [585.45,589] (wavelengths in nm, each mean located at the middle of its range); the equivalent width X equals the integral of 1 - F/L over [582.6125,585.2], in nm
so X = -0.25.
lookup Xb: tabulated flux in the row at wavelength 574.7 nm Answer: 49.72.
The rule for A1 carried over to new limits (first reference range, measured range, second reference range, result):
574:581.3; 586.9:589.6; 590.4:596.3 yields 0.79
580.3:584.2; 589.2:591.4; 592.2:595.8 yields 0.65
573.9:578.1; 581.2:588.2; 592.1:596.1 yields 0.08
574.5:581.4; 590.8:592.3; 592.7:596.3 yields 0.18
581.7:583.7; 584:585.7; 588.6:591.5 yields -0.11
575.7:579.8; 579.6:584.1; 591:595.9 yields -0.39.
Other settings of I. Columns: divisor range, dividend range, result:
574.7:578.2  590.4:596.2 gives 0.83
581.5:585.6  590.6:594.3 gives 0.83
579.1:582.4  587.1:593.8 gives 0.66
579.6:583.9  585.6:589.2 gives 0.70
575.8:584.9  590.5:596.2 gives 0.80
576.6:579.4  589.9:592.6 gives 0.73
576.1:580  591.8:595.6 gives 0.82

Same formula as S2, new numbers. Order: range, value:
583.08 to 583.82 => 46.2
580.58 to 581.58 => 46.2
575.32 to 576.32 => 44.7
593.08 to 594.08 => 36.6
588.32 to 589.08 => 22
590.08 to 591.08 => 30.6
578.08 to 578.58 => 44.8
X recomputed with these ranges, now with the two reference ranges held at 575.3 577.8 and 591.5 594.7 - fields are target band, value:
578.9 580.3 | -0.23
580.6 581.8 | -0.11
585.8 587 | 0.05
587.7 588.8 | 0.25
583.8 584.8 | -0.11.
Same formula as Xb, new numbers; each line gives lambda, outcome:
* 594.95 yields 30.94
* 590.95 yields 31.71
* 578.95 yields 49.89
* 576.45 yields 39.86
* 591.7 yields 34.72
